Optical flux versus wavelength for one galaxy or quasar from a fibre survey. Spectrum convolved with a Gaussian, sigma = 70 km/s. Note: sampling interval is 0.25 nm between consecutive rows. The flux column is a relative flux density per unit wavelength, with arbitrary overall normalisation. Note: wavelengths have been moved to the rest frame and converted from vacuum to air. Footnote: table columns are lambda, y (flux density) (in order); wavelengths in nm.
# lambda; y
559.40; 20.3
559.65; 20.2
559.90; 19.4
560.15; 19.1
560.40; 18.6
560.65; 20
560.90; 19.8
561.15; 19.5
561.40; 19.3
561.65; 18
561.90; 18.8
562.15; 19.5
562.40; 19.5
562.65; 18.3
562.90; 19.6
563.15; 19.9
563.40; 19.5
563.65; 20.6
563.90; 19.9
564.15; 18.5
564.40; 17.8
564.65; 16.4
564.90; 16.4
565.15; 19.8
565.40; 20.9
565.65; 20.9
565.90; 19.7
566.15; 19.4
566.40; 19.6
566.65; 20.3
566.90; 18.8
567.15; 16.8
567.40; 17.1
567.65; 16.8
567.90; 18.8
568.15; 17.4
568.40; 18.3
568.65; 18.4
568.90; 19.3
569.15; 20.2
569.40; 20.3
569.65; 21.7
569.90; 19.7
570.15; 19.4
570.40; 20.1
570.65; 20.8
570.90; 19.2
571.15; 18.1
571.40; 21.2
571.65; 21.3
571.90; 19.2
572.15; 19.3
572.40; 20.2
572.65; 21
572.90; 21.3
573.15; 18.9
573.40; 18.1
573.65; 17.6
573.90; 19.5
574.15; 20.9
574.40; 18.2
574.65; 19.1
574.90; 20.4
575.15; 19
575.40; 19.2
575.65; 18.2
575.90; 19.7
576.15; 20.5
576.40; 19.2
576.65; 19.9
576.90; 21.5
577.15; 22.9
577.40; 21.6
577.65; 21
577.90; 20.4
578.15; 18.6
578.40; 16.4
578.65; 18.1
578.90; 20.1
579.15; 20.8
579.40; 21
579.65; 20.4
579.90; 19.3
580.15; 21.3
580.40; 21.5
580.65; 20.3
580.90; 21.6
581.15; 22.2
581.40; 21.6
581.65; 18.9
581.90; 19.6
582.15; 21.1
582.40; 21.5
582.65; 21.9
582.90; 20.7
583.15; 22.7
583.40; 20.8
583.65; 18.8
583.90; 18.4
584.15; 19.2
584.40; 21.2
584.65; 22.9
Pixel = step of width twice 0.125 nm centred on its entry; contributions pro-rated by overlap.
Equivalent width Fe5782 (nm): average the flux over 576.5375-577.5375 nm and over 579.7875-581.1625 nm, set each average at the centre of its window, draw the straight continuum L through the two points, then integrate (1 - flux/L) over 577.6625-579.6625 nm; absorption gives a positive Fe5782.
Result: 0.16 nm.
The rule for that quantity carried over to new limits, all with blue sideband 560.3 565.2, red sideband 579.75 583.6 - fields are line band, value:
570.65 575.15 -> 0.090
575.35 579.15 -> 0.116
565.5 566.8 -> -0.043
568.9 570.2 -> -0.035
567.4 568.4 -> 0.094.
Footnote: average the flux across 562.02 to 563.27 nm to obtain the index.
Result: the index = 19.4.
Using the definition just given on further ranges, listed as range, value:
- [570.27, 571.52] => 19.9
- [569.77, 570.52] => 19.7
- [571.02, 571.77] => 20.2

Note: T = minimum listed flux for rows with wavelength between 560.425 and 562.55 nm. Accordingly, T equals 18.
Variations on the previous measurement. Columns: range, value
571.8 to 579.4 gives 16.4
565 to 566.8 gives 19.4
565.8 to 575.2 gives 16.8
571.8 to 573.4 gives 18.1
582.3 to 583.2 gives 20.7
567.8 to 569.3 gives 17.4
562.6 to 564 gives 18.3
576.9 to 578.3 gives 18.6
